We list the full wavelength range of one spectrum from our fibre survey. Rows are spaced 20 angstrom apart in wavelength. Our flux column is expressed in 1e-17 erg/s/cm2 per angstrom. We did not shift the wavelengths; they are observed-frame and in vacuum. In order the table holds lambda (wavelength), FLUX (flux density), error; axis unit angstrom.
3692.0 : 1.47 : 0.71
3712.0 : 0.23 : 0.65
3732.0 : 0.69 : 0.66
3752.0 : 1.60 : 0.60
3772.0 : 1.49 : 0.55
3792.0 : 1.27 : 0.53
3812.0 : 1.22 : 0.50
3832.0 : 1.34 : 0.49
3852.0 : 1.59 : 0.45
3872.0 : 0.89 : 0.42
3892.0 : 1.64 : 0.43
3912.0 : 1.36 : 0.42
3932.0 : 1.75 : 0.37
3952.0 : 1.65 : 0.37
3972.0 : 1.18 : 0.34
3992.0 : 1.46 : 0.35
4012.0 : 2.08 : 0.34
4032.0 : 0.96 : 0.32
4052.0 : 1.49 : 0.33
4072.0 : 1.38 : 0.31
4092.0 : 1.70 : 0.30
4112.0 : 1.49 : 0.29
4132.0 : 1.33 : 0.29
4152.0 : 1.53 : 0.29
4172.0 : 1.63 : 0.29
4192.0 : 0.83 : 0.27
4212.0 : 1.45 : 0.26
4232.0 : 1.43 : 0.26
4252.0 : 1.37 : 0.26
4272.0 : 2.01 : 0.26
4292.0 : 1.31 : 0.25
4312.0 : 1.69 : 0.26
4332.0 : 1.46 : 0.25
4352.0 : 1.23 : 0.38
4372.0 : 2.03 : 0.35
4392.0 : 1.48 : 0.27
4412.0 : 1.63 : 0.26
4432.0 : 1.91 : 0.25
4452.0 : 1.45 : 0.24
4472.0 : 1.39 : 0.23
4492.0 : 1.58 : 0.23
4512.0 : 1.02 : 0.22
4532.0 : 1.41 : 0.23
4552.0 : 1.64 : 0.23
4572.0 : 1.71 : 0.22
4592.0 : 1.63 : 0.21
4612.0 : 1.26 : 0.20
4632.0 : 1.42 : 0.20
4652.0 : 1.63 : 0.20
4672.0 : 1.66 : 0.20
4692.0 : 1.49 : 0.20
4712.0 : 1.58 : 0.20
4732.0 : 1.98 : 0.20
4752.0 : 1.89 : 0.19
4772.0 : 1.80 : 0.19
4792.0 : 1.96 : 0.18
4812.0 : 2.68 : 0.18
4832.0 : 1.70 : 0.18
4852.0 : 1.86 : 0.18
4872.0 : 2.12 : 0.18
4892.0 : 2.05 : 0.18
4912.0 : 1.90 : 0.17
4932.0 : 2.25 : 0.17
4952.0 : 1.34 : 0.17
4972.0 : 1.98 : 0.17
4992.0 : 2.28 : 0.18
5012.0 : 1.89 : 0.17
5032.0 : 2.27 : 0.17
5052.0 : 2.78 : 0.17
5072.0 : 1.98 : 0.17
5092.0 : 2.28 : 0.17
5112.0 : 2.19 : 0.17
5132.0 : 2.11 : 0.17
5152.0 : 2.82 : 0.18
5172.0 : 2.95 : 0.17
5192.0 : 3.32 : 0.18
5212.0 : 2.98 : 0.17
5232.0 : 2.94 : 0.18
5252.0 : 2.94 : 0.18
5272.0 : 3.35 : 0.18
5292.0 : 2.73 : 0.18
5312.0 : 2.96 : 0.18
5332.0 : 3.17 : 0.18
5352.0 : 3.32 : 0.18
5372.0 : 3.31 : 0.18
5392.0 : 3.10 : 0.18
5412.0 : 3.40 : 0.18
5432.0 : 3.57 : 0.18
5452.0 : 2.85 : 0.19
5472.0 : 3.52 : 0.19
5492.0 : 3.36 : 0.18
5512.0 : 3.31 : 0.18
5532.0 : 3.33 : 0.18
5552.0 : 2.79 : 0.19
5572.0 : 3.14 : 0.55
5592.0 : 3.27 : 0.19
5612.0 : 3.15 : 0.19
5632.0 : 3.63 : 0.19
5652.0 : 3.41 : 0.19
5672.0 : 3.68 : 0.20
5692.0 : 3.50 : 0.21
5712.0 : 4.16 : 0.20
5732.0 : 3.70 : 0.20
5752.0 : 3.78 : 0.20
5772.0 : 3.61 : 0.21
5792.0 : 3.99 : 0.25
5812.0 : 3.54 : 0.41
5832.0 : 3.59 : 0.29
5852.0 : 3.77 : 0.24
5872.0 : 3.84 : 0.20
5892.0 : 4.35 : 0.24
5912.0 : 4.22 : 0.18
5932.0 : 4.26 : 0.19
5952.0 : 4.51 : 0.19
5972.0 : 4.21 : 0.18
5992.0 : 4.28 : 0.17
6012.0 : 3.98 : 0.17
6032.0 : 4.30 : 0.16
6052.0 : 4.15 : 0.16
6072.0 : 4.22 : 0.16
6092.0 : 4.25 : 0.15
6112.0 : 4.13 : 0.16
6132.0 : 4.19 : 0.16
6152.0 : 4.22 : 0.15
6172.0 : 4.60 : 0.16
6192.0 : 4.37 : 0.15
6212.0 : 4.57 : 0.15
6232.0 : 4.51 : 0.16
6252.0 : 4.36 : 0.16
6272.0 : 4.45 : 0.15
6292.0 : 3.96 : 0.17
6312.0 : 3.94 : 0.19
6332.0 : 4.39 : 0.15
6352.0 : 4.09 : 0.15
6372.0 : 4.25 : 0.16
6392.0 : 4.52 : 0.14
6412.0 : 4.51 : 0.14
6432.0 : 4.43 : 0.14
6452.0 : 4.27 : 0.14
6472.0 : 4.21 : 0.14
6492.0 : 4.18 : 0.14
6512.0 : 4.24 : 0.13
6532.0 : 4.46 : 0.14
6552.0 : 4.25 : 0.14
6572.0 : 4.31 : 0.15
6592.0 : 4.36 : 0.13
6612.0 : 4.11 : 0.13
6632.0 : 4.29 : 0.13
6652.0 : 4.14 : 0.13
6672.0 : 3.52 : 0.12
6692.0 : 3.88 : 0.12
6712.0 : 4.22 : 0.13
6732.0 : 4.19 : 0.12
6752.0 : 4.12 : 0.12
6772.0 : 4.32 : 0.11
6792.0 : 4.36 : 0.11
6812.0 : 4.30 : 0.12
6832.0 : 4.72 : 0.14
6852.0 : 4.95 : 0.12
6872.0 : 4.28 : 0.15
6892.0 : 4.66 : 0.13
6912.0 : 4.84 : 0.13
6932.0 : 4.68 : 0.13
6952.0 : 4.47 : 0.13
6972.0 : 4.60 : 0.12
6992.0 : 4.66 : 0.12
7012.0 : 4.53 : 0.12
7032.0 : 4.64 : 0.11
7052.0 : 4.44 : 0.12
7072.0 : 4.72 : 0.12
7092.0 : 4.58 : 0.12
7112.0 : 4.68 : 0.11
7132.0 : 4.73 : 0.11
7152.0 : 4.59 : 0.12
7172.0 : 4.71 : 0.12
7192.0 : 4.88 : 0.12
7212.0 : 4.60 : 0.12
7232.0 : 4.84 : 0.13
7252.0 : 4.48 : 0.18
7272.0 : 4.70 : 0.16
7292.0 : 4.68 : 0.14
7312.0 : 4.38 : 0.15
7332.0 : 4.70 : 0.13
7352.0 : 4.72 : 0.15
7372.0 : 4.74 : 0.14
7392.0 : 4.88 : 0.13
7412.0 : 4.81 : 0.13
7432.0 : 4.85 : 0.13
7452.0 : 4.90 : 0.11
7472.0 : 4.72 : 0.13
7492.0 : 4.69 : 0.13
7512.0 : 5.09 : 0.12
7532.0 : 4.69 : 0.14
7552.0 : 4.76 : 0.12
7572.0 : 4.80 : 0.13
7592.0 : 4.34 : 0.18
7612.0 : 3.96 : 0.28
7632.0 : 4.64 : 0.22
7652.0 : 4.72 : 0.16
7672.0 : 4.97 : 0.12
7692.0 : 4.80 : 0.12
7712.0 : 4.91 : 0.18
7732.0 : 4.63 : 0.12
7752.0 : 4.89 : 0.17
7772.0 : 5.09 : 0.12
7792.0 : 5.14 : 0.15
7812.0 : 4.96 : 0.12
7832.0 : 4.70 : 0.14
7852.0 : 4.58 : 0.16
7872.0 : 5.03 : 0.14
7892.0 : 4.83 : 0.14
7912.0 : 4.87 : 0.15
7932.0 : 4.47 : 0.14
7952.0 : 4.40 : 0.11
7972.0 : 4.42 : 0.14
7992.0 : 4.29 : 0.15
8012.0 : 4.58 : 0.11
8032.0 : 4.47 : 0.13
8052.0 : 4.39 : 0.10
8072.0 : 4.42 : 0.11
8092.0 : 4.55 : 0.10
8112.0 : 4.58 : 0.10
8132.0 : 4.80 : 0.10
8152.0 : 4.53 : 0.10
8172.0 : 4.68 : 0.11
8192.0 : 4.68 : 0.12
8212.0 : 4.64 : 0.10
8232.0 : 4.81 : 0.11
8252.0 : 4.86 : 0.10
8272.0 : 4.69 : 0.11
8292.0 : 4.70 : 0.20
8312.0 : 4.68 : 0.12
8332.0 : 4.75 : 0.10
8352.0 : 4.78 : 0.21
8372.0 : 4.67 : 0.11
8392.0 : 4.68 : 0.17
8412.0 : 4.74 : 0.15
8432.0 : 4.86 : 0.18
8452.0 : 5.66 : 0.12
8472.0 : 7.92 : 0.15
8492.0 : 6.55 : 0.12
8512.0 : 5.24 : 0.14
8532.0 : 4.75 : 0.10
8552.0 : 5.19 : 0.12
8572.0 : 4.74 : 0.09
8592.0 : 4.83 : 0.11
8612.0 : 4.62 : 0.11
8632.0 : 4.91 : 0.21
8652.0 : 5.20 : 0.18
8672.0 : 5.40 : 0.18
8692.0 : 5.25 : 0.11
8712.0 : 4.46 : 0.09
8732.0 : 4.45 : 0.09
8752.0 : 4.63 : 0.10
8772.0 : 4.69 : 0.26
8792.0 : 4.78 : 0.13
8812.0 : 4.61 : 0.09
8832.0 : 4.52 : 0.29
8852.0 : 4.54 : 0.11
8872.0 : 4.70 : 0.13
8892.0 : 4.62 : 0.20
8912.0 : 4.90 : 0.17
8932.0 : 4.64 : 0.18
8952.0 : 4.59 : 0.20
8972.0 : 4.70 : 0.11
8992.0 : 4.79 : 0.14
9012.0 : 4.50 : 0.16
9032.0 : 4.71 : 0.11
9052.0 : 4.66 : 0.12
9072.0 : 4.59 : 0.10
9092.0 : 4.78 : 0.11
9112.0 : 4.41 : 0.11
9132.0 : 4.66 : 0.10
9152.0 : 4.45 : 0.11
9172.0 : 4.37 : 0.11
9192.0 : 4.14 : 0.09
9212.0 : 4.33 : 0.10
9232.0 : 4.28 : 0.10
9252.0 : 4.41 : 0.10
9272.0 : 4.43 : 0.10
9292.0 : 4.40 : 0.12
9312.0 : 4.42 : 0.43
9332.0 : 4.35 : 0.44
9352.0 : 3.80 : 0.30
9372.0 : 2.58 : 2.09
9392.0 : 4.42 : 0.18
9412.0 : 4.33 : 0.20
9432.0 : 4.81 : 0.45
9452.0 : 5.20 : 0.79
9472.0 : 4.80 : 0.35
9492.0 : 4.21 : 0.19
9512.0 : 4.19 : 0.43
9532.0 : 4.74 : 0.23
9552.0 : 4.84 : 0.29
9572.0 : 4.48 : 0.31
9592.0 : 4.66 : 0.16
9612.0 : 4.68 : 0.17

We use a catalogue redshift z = 0.290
